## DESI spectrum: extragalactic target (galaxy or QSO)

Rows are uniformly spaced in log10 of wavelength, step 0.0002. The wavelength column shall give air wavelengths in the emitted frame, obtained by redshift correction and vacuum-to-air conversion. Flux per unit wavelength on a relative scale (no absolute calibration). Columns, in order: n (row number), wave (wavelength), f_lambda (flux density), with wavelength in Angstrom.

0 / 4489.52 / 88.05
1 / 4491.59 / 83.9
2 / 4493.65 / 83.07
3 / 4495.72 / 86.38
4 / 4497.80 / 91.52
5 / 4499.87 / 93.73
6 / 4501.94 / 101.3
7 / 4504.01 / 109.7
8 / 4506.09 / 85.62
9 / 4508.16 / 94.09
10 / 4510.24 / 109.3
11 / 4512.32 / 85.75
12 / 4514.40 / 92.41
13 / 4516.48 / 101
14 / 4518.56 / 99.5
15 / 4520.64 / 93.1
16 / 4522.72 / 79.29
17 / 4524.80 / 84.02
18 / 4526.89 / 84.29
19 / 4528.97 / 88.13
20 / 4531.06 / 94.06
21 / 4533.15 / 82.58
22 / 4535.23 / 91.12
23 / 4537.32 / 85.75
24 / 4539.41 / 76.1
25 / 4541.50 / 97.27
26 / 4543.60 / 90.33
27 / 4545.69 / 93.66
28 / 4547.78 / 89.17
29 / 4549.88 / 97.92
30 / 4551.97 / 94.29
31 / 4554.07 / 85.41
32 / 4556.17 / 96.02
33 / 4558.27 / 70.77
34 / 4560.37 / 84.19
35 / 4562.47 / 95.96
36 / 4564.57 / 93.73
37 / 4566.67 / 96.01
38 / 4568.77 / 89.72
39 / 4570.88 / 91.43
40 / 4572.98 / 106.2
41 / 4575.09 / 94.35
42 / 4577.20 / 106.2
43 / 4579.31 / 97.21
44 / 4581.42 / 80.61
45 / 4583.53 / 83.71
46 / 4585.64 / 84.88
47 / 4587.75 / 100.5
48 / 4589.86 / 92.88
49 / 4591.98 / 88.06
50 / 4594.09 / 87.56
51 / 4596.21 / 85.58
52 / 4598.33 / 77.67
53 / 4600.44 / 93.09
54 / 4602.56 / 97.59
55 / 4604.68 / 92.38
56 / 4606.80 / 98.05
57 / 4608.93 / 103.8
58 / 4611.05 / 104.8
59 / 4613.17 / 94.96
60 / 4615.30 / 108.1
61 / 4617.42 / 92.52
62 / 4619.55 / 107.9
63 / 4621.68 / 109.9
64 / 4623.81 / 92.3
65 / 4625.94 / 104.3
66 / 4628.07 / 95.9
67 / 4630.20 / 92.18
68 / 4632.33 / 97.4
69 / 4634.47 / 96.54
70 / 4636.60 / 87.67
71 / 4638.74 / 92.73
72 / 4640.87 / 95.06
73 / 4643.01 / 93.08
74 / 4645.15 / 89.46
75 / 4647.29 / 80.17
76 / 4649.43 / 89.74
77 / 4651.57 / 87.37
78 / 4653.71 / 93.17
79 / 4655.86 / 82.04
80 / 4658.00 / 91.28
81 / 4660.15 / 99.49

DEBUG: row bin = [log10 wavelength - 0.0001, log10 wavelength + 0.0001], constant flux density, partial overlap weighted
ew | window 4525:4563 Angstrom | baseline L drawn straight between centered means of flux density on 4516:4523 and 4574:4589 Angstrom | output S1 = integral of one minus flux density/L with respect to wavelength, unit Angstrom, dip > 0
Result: 2.0 Angstrom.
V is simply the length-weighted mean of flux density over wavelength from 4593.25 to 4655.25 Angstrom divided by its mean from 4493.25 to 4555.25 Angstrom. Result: 1.0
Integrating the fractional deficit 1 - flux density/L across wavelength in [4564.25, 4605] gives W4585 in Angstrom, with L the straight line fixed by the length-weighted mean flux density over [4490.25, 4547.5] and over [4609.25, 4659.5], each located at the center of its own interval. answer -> 0.6 Angstrom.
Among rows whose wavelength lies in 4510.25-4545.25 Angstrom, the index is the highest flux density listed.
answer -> 101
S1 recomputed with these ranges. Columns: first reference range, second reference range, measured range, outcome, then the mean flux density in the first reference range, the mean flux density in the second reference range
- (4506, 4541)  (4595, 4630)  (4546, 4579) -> 0.1 Angstrom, 90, 97.3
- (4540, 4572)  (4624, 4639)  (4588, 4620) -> -0.4 Angstrom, 90.9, 95.2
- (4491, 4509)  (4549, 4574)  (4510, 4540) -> 0.9 Angstrom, 92.4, 91.8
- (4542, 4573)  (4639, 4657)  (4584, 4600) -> 0.4 Angstrom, 91.3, 89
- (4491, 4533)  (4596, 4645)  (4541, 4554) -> 0.0 Angstrom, 91.9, 96.3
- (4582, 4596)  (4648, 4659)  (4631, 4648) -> -0.6 Angstrom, 89.1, 88.4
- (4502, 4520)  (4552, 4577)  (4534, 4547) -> 0.7 Angstrom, 97.3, 91.9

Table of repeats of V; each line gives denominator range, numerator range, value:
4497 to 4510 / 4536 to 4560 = 0.91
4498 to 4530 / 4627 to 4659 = 0.97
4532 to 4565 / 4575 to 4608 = 1.03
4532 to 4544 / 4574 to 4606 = 1.04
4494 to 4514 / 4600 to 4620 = 1.05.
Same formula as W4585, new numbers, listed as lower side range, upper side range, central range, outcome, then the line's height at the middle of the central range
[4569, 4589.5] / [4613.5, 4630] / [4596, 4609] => 0.7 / 97.6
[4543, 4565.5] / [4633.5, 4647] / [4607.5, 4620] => -1.4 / 91.2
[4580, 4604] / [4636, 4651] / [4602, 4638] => -3.8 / 89.2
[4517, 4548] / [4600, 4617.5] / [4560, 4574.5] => -0.2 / 93.4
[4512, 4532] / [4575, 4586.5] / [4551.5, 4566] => 0.3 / 90.7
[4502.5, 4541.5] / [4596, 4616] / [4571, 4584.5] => 0.0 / 94.2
